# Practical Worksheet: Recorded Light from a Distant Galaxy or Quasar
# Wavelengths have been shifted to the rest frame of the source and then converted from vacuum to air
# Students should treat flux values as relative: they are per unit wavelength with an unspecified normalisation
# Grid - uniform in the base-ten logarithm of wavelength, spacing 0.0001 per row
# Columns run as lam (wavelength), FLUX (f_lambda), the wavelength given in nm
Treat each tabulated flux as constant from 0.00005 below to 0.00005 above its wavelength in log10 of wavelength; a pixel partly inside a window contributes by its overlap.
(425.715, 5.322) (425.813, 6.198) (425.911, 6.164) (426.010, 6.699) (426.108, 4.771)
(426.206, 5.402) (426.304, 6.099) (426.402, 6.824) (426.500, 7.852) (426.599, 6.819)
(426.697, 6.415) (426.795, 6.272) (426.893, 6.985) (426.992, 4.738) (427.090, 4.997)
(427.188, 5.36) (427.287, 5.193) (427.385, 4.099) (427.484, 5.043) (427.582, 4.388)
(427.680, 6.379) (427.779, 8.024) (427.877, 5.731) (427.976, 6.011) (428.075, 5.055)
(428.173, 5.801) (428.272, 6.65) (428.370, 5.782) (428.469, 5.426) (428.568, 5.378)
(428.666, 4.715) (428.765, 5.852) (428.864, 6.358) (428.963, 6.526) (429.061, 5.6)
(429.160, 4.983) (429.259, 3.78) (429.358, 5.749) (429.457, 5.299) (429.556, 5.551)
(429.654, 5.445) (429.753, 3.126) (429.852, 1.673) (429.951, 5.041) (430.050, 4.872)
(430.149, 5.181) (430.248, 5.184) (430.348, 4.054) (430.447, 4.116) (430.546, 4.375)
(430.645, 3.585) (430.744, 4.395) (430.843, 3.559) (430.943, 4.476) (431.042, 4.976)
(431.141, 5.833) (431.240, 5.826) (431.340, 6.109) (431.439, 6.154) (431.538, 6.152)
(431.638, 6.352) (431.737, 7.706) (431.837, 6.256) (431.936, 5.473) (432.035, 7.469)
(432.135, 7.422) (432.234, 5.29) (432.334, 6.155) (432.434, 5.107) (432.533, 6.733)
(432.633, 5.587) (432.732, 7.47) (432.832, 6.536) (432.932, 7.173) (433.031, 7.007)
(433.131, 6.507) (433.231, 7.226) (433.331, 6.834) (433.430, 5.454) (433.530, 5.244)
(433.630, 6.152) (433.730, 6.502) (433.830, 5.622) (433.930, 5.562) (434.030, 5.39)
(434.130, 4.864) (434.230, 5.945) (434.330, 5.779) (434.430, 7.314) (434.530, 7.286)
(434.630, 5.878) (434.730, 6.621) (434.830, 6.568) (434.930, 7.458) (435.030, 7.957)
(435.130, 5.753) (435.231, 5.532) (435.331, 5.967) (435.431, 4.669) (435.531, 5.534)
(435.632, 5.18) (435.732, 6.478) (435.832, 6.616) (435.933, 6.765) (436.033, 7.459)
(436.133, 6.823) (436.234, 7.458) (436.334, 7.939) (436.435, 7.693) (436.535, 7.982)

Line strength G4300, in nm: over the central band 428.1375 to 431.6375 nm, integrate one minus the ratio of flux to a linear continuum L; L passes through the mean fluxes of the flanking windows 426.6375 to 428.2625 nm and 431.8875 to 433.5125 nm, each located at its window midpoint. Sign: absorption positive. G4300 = 0.546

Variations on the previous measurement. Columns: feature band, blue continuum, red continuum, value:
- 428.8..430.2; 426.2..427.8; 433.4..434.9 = 0.24 nm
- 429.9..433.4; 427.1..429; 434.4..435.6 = 0.14 nm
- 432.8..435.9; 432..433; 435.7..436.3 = 0.24 nm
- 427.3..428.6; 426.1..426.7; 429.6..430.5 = -0.04 nm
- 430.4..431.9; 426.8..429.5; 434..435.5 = 0.14 nm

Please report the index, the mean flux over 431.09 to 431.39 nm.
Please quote 5.92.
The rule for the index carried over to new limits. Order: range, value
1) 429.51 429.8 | 4.72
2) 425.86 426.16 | 5.86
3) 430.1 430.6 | 4.57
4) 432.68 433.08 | 7.05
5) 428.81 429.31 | 5.45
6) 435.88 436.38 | 7.28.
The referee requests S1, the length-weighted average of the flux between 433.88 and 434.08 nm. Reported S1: 5.47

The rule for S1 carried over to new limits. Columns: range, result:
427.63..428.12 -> 6.24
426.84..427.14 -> 5.59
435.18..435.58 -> 5.42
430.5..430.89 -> 3.98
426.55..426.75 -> 6.63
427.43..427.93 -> 5.9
